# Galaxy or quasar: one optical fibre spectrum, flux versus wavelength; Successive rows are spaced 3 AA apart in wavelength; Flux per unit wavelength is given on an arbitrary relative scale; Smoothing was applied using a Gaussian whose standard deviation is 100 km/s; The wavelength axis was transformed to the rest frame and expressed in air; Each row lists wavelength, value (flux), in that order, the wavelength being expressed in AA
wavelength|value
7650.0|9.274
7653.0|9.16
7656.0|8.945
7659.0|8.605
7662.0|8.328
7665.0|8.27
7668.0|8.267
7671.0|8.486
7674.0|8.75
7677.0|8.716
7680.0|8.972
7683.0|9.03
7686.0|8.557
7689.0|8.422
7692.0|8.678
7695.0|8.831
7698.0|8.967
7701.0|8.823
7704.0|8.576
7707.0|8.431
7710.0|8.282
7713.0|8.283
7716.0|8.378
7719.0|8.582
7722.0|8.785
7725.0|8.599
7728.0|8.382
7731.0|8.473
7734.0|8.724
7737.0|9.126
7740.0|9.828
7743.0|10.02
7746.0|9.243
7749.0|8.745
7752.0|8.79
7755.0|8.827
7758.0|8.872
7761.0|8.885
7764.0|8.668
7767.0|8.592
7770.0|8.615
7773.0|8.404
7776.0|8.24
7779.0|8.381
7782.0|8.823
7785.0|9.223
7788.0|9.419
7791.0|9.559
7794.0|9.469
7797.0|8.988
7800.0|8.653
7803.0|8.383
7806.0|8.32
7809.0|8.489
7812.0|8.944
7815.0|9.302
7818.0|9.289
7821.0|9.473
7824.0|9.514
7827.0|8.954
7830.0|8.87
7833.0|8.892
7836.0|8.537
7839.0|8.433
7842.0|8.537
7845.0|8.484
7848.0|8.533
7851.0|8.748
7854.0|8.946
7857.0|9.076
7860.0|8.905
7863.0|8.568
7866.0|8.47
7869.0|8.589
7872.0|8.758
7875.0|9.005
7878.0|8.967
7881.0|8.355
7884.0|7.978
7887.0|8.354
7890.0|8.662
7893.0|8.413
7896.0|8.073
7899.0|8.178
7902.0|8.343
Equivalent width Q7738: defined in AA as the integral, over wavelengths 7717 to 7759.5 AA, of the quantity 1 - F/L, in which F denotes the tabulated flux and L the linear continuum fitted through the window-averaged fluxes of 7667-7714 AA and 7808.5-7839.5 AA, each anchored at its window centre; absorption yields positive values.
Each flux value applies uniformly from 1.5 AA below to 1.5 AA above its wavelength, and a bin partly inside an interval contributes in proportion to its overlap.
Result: -0.74 AA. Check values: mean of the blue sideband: 8.64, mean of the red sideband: 9.01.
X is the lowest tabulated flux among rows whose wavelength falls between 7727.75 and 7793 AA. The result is 8.24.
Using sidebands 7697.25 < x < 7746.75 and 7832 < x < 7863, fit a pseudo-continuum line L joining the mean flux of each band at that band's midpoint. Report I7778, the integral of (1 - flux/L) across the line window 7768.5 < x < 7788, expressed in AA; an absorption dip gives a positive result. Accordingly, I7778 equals 0.16 AA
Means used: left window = 8.78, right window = 8.7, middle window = 8.68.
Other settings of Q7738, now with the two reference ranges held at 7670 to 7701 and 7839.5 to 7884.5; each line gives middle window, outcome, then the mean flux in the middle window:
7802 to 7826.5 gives -0.8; 8.98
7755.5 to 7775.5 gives 0.1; 8.66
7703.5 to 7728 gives 0.7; 8.48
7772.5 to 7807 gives -0.5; 8.84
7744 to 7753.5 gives -0.3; 8.98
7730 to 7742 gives -0.5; 9.1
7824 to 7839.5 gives -0.3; 8.83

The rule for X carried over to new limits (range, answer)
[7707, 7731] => 8.282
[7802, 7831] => 8.32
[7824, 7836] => 8.537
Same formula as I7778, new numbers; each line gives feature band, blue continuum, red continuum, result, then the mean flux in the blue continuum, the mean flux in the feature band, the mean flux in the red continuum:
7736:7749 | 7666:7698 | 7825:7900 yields -1.2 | 8.68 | 9.48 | 8.62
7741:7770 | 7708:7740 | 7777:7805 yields -0.6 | 8.62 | 8.96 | 8.96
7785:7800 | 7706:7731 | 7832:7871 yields -1.2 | 8.47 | 9.27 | 8.67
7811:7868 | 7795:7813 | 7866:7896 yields -1.8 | 8.64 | 8.86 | 8.54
